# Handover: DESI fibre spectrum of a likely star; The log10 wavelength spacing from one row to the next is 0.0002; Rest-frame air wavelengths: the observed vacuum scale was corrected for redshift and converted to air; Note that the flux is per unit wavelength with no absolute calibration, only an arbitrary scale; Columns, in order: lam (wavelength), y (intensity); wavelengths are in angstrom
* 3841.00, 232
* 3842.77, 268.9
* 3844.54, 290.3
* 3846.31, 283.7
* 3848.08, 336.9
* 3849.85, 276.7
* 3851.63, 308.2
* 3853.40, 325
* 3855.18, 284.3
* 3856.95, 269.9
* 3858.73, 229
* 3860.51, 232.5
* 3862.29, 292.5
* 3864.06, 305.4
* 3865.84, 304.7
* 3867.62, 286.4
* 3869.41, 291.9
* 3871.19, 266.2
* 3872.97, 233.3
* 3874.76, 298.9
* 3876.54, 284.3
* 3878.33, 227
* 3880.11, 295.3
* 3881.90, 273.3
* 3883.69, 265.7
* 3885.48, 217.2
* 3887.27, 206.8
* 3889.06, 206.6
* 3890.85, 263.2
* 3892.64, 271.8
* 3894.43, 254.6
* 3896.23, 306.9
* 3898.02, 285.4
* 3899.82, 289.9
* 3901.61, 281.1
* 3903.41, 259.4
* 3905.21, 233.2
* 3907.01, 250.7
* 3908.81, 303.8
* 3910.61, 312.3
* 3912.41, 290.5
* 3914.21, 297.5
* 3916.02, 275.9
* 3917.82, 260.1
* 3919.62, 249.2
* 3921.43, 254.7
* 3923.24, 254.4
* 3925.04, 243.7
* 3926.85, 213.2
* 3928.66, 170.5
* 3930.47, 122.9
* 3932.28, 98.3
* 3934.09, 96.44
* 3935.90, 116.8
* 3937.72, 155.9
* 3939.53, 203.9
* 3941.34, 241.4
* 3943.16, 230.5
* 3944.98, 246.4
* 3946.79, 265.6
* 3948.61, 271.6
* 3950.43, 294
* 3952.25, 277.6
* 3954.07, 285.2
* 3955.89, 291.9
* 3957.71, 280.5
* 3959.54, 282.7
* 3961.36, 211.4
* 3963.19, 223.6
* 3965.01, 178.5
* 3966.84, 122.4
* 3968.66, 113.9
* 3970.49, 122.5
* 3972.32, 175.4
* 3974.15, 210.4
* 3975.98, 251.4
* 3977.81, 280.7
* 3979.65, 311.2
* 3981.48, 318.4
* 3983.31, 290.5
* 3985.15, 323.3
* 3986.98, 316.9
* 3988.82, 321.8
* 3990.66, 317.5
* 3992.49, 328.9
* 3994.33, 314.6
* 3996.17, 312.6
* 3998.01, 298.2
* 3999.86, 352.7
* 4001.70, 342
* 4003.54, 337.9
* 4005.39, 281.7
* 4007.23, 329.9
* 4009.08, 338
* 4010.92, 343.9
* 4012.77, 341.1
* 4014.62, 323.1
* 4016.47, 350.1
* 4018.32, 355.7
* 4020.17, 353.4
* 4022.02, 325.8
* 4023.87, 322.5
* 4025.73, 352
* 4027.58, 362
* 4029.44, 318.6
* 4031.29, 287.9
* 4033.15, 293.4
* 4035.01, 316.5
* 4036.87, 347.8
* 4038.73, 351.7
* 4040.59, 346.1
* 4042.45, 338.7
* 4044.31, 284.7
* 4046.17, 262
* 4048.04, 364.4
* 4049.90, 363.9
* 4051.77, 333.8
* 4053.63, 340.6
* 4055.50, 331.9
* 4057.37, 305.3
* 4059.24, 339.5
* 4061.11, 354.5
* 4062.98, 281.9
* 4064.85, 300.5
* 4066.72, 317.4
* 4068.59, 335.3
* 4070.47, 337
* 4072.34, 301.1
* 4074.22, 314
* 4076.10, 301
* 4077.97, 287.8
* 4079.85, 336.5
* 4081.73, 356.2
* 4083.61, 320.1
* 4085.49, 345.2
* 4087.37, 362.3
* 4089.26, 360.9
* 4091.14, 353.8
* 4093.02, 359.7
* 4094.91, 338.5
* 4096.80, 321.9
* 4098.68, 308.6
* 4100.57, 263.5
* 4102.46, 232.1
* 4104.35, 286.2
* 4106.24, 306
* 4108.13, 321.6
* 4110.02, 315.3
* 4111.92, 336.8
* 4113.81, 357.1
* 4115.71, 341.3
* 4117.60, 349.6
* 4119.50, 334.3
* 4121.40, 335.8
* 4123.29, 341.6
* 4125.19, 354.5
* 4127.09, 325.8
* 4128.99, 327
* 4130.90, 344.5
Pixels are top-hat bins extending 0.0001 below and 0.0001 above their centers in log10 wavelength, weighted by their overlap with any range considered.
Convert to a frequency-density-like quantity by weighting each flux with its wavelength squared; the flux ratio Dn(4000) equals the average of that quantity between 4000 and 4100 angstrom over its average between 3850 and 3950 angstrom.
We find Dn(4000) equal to 1.4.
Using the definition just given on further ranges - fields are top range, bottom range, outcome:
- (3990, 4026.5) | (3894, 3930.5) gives 1.33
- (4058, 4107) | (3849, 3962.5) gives 1.38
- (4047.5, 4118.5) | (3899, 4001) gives 1.40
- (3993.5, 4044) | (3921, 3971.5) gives 1.64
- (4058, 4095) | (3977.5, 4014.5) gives 1.07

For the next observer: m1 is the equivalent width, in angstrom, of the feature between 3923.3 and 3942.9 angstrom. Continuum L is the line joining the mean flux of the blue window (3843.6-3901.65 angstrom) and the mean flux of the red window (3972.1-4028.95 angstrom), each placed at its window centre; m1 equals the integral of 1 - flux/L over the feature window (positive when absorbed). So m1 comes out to 8.1 angstrom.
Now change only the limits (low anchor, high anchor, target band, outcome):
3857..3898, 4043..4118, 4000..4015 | -1.4 angstrom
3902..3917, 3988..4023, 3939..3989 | 9.8 angstrom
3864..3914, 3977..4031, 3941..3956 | 1.6 angstrom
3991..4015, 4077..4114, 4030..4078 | 0.5 angstrom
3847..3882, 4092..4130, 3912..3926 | 1.2 angstrom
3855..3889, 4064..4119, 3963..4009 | 3.5 angstrom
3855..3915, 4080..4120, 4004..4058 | -3.7 angstrom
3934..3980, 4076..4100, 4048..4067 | -1.3 angstrom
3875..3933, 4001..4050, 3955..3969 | 3.5 angstrom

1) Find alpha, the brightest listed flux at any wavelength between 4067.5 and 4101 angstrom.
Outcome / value 362.3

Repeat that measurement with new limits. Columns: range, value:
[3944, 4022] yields 355.7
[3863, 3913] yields 312.3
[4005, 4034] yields 362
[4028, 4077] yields 364.4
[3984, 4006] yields 352.7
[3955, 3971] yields 291.9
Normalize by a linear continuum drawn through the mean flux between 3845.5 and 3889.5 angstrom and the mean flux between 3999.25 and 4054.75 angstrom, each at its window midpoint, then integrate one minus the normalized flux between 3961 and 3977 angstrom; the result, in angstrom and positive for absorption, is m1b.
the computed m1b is 6.8 angstrom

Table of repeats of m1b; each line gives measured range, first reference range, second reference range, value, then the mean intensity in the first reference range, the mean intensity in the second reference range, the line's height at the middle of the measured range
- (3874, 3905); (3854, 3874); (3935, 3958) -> 0.1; 273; 242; 264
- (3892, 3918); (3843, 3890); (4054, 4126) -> 0.3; 273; 325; 282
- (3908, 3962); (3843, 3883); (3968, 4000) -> 8.0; 281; 275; 278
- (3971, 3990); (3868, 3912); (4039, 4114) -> 1.1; 266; 323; 294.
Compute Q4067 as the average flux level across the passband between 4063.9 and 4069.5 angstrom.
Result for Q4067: 318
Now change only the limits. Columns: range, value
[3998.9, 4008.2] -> 328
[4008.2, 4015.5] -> 337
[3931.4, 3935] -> 97.5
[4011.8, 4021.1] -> 345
